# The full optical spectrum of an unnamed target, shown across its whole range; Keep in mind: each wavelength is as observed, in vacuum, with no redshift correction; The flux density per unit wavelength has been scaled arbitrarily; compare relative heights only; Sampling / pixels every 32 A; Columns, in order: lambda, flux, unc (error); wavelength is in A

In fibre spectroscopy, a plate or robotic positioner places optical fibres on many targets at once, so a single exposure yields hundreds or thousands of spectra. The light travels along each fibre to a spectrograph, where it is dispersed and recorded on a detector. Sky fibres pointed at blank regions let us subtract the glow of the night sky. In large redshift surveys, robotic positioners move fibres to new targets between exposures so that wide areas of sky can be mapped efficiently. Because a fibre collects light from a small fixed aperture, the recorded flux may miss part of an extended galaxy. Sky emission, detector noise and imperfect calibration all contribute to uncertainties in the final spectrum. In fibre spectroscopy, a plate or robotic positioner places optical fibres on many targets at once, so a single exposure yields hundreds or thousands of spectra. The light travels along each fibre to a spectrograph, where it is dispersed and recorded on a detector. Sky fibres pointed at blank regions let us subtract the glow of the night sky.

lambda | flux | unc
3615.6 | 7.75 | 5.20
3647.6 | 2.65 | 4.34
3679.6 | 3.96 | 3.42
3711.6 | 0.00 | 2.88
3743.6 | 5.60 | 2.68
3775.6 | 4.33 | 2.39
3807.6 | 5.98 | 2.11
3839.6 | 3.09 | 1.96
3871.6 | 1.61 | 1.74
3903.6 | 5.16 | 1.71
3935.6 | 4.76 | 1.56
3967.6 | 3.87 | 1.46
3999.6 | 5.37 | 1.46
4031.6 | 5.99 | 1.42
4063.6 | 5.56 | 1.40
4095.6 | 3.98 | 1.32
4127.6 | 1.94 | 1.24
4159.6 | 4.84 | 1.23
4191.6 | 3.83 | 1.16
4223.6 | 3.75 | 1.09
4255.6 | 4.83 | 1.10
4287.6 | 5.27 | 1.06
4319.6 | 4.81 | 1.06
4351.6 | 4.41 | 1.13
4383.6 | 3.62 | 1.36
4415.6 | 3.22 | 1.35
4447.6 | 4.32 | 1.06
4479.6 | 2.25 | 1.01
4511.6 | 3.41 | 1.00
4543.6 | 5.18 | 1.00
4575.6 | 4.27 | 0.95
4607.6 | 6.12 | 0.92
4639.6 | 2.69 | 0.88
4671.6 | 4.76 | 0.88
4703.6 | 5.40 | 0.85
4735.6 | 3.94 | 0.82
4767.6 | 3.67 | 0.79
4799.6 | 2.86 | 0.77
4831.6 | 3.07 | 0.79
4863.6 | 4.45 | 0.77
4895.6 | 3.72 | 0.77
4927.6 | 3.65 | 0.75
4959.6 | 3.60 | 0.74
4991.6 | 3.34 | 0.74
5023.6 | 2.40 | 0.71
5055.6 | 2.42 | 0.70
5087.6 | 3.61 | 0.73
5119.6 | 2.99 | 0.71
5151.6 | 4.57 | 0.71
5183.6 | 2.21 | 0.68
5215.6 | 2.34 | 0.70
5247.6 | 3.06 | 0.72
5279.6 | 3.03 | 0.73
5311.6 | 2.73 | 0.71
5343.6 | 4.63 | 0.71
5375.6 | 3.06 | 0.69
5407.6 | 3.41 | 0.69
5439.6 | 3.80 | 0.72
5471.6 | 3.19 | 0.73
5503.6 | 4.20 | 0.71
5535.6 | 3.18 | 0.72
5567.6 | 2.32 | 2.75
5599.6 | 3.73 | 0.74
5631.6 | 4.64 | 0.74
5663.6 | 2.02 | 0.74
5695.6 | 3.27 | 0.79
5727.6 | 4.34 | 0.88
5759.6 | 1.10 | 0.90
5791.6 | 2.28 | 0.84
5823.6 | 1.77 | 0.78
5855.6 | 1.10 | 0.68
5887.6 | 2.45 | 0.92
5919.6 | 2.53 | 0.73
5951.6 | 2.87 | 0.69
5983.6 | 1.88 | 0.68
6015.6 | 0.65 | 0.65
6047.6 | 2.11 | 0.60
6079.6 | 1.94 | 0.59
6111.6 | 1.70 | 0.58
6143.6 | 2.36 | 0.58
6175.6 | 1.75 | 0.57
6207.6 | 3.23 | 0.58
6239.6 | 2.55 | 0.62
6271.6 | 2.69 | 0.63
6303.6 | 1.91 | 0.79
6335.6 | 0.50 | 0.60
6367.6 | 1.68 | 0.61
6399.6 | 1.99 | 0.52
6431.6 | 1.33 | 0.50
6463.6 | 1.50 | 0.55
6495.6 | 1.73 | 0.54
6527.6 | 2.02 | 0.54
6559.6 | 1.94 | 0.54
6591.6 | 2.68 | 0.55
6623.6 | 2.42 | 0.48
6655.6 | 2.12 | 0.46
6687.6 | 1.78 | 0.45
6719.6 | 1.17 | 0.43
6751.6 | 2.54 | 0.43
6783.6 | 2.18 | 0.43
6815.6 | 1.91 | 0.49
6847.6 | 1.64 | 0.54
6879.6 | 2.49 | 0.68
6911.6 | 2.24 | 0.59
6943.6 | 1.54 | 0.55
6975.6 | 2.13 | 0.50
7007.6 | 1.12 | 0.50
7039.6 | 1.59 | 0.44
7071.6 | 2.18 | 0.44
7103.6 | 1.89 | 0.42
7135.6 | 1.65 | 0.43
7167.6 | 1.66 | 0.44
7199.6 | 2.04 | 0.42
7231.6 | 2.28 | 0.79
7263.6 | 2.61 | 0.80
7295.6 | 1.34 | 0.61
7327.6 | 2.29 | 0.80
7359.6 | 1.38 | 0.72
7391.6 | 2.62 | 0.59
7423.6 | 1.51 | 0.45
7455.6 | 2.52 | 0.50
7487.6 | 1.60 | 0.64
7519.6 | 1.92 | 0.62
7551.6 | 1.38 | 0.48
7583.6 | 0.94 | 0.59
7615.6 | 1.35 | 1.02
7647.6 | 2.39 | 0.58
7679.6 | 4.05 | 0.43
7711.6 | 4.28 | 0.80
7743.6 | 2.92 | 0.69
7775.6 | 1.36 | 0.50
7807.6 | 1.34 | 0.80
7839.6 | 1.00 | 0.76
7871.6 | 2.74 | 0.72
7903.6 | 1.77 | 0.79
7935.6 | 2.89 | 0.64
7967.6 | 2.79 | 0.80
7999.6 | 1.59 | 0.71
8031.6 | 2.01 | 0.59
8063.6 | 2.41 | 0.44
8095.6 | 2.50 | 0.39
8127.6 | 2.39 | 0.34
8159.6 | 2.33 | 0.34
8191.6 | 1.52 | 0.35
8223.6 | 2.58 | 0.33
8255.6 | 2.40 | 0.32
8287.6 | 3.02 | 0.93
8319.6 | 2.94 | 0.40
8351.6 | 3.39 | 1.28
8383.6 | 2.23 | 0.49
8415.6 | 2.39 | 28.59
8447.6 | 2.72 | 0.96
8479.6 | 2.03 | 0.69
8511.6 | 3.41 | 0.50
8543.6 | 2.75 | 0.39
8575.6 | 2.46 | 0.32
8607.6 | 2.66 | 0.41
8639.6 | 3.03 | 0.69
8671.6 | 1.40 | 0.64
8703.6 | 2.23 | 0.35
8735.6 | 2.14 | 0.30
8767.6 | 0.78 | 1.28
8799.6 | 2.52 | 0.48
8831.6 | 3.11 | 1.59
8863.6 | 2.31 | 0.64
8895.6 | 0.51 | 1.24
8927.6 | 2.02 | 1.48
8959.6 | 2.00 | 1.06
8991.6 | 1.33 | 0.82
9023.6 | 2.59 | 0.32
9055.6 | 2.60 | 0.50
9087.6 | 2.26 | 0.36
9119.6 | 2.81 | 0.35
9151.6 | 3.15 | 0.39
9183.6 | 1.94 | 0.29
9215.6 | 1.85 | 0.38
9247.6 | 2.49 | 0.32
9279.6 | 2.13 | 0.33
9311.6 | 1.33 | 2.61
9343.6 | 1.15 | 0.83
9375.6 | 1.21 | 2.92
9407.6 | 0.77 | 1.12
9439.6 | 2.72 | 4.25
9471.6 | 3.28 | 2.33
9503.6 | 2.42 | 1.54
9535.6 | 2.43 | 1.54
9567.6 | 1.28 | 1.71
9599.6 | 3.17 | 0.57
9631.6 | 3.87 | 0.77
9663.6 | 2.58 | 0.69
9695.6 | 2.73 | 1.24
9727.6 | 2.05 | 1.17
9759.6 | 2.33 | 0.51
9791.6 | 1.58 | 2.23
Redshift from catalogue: 1.063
